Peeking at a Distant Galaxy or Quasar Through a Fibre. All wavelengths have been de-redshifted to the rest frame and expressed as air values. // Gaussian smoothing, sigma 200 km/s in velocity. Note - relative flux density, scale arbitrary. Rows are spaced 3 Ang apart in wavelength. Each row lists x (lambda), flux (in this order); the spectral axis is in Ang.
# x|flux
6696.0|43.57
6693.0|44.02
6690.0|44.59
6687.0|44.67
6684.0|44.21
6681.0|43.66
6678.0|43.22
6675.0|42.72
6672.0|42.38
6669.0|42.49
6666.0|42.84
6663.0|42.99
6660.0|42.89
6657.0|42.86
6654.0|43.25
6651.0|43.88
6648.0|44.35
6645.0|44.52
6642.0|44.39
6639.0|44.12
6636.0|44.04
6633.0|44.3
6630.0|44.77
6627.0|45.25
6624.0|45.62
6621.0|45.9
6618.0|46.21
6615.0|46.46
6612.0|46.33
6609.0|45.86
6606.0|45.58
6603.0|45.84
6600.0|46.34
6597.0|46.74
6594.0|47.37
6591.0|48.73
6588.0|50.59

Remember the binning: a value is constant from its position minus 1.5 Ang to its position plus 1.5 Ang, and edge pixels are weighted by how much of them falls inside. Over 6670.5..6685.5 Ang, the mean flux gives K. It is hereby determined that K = 43.2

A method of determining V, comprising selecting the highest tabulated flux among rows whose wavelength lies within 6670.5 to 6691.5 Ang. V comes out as 44.67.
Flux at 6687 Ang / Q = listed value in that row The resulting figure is 44.67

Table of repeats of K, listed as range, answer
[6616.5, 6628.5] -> 45.7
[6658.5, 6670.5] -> 42.8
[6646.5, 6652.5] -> 44.1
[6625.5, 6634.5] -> 44.8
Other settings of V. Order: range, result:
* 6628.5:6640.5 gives 44.77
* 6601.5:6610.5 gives 45.86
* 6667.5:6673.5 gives 42.49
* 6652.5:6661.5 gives 43.25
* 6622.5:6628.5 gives 45.62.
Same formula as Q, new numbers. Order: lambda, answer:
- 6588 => 50.59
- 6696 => 43.57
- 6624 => 45.62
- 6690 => 44.59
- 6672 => 42.38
